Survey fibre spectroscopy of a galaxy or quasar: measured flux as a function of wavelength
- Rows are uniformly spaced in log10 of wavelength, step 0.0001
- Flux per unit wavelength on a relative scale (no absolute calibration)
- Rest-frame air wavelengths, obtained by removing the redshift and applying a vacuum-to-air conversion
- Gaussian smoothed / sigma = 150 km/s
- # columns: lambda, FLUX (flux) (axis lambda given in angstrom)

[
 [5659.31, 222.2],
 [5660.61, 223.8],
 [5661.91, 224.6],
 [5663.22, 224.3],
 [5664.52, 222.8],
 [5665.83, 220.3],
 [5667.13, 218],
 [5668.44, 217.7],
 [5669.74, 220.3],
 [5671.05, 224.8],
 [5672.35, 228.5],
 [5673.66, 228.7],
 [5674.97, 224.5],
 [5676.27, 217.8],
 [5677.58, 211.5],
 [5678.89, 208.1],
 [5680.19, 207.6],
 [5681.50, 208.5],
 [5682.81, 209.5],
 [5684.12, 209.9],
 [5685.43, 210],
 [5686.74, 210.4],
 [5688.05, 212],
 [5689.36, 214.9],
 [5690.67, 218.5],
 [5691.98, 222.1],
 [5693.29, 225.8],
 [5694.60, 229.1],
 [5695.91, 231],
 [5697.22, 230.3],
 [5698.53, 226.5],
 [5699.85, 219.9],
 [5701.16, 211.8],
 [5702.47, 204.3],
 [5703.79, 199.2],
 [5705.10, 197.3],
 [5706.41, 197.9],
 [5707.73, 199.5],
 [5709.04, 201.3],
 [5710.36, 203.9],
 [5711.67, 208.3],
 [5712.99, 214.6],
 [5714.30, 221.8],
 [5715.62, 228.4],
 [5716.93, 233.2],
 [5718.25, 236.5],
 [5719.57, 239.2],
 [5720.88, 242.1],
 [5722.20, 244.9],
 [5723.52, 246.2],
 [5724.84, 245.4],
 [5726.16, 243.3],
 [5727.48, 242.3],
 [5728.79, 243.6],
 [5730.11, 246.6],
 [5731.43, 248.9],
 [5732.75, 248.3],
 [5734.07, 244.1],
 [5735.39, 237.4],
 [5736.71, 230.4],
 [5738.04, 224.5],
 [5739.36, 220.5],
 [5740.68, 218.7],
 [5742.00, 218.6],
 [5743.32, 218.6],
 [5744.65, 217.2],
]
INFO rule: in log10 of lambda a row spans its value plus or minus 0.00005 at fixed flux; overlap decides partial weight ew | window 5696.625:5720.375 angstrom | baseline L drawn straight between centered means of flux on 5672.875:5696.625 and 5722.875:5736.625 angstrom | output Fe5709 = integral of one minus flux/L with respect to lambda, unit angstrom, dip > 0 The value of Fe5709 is 1.6 angstrom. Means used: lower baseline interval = 217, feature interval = 215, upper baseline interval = 244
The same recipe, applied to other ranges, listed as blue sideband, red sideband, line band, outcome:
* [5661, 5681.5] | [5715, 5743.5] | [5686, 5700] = 0.3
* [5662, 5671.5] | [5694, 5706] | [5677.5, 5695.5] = 0.3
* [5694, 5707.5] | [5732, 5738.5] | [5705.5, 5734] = -0.4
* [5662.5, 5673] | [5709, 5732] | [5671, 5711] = 2.3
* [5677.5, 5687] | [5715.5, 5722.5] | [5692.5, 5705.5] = 0.2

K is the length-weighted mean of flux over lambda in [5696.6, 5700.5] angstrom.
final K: 225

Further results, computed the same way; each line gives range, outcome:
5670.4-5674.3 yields 227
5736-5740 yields 225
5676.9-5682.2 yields 209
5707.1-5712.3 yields 203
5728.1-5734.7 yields 247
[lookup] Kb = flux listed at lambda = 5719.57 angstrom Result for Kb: 239.2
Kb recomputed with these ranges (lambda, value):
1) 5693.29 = 225.8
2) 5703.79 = 199.2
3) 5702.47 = 204.3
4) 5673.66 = 228.7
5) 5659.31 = 222.2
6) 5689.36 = 214.9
